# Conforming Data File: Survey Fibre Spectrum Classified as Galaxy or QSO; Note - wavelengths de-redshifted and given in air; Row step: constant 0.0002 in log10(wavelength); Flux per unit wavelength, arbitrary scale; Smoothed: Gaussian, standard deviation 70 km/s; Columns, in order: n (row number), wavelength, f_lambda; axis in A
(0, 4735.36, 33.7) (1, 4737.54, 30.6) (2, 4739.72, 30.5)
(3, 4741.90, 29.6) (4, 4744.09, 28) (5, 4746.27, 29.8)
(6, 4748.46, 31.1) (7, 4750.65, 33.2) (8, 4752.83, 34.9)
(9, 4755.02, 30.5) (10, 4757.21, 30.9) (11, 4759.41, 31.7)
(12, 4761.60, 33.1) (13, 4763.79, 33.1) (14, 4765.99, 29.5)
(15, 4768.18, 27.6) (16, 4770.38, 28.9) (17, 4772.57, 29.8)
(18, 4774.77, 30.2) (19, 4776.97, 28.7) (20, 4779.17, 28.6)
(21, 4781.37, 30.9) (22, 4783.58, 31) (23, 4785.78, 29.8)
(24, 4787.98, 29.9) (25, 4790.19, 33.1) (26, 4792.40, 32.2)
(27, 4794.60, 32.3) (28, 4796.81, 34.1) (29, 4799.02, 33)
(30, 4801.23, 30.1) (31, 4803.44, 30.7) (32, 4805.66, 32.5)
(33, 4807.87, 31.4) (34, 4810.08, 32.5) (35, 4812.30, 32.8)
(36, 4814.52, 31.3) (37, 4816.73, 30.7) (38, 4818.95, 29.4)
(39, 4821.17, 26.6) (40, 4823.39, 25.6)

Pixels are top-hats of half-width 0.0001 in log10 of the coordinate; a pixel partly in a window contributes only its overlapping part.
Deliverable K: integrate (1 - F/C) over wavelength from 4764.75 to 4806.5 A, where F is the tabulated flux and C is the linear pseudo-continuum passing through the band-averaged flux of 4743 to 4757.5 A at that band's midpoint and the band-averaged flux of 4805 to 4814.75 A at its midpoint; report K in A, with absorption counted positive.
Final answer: 1.45 A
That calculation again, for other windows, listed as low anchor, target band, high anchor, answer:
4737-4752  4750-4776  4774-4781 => -1.08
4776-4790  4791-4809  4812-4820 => -0.93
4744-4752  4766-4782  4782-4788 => 0.70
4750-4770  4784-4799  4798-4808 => -0.20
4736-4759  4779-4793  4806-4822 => 0.01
